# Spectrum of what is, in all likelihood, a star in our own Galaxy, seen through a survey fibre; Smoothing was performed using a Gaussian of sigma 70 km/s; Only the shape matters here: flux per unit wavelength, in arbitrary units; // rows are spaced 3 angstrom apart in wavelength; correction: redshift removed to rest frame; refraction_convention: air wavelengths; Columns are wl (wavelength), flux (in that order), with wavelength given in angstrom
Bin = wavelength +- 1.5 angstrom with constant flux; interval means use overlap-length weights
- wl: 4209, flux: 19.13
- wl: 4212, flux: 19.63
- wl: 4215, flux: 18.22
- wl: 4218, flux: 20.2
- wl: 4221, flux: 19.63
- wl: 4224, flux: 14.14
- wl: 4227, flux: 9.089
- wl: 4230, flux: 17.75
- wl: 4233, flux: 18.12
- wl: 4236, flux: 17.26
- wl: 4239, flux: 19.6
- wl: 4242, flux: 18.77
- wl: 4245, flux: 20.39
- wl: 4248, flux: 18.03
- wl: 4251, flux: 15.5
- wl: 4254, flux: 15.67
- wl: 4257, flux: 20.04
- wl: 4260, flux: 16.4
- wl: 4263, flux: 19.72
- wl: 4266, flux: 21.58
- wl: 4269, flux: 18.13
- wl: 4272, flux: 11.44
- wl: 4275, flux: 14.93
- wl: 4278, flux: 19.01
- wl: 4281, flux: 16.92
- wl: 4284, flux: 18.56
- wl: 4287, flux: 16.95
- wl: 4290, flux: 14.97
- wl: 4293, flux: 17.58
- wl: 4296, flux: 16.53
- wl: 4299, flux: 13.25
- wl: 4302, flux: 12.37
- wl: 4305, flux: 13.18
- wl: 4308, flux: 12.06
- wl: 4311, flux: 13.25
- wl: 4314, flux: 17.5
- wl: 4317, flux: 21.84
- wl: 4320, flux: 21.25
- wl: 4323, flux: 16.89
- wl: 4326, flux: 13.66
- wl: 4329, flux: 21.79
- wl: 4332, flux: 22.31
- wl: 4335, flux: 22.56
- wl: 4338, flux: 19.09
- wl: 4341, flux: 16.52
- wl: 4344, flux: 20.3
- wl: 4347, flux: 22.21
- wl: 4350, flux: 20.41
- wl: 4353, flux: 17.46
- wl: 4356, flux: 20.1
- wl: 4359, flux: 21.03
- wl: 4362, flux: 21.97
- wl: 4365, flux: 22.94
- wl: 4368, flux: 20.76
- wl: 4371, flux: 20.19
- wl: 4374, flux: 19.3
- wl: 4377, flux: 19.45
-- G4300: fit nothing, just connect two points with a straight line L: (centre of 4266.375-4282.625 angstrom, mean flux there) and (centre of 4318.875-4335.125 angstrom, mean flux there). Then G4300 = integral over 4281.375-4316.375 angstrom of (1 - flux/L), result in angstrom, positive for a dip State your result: 4.9 angstrom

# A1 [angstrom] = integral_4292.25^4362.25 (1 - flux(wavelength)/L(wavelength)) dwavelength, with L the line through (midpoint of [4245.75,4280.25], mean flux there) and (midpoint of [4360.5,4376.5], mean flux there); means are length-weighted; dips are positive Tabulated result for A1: 5.5 angstrom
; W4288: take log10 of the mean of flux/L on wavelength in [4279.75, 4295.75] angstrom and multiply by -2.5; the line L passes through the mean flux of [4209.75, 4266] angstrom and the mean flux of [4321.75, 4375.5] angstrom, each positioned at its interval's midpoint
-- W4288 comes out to 0.11 mag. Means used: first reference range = 17.8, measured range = 17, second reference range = 20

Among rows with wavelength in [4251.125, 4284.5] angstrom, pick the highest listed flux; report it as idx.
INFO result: 21.58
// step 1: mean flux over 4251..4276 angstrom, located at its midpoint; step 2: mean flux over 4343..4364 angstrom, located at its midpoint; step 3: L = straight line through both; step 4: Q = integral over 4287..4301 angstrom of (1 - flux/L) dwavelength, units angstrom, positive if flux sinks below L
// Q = 2.06 angstrom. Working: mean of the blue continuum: 17.2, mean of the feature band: 15.6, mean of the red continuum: 20.6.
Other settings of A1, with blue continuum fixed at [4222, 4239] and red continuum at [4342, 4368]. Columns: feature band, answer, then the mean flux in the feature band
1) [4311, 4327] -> 1.1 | 17.9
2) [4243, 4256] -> -0.8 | 17.6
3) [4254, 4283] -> -0.4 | 17.5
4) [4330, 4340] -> -0.6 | 21.1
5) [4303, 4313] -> 3.1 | 13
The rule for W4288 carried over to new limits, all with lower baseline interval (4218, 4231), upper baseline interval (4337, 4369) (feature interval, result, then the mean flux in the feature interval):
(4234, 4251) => -0.14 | 18.5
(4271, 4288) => 0.08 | 16.4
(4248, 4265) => -0.05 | 17.6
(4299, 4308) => 0.40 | 12.7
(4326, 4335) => -0.07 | 20.7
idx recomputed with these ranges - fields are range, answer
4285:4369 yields 22.94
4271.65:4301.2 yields 19.01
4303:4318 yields 21.84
